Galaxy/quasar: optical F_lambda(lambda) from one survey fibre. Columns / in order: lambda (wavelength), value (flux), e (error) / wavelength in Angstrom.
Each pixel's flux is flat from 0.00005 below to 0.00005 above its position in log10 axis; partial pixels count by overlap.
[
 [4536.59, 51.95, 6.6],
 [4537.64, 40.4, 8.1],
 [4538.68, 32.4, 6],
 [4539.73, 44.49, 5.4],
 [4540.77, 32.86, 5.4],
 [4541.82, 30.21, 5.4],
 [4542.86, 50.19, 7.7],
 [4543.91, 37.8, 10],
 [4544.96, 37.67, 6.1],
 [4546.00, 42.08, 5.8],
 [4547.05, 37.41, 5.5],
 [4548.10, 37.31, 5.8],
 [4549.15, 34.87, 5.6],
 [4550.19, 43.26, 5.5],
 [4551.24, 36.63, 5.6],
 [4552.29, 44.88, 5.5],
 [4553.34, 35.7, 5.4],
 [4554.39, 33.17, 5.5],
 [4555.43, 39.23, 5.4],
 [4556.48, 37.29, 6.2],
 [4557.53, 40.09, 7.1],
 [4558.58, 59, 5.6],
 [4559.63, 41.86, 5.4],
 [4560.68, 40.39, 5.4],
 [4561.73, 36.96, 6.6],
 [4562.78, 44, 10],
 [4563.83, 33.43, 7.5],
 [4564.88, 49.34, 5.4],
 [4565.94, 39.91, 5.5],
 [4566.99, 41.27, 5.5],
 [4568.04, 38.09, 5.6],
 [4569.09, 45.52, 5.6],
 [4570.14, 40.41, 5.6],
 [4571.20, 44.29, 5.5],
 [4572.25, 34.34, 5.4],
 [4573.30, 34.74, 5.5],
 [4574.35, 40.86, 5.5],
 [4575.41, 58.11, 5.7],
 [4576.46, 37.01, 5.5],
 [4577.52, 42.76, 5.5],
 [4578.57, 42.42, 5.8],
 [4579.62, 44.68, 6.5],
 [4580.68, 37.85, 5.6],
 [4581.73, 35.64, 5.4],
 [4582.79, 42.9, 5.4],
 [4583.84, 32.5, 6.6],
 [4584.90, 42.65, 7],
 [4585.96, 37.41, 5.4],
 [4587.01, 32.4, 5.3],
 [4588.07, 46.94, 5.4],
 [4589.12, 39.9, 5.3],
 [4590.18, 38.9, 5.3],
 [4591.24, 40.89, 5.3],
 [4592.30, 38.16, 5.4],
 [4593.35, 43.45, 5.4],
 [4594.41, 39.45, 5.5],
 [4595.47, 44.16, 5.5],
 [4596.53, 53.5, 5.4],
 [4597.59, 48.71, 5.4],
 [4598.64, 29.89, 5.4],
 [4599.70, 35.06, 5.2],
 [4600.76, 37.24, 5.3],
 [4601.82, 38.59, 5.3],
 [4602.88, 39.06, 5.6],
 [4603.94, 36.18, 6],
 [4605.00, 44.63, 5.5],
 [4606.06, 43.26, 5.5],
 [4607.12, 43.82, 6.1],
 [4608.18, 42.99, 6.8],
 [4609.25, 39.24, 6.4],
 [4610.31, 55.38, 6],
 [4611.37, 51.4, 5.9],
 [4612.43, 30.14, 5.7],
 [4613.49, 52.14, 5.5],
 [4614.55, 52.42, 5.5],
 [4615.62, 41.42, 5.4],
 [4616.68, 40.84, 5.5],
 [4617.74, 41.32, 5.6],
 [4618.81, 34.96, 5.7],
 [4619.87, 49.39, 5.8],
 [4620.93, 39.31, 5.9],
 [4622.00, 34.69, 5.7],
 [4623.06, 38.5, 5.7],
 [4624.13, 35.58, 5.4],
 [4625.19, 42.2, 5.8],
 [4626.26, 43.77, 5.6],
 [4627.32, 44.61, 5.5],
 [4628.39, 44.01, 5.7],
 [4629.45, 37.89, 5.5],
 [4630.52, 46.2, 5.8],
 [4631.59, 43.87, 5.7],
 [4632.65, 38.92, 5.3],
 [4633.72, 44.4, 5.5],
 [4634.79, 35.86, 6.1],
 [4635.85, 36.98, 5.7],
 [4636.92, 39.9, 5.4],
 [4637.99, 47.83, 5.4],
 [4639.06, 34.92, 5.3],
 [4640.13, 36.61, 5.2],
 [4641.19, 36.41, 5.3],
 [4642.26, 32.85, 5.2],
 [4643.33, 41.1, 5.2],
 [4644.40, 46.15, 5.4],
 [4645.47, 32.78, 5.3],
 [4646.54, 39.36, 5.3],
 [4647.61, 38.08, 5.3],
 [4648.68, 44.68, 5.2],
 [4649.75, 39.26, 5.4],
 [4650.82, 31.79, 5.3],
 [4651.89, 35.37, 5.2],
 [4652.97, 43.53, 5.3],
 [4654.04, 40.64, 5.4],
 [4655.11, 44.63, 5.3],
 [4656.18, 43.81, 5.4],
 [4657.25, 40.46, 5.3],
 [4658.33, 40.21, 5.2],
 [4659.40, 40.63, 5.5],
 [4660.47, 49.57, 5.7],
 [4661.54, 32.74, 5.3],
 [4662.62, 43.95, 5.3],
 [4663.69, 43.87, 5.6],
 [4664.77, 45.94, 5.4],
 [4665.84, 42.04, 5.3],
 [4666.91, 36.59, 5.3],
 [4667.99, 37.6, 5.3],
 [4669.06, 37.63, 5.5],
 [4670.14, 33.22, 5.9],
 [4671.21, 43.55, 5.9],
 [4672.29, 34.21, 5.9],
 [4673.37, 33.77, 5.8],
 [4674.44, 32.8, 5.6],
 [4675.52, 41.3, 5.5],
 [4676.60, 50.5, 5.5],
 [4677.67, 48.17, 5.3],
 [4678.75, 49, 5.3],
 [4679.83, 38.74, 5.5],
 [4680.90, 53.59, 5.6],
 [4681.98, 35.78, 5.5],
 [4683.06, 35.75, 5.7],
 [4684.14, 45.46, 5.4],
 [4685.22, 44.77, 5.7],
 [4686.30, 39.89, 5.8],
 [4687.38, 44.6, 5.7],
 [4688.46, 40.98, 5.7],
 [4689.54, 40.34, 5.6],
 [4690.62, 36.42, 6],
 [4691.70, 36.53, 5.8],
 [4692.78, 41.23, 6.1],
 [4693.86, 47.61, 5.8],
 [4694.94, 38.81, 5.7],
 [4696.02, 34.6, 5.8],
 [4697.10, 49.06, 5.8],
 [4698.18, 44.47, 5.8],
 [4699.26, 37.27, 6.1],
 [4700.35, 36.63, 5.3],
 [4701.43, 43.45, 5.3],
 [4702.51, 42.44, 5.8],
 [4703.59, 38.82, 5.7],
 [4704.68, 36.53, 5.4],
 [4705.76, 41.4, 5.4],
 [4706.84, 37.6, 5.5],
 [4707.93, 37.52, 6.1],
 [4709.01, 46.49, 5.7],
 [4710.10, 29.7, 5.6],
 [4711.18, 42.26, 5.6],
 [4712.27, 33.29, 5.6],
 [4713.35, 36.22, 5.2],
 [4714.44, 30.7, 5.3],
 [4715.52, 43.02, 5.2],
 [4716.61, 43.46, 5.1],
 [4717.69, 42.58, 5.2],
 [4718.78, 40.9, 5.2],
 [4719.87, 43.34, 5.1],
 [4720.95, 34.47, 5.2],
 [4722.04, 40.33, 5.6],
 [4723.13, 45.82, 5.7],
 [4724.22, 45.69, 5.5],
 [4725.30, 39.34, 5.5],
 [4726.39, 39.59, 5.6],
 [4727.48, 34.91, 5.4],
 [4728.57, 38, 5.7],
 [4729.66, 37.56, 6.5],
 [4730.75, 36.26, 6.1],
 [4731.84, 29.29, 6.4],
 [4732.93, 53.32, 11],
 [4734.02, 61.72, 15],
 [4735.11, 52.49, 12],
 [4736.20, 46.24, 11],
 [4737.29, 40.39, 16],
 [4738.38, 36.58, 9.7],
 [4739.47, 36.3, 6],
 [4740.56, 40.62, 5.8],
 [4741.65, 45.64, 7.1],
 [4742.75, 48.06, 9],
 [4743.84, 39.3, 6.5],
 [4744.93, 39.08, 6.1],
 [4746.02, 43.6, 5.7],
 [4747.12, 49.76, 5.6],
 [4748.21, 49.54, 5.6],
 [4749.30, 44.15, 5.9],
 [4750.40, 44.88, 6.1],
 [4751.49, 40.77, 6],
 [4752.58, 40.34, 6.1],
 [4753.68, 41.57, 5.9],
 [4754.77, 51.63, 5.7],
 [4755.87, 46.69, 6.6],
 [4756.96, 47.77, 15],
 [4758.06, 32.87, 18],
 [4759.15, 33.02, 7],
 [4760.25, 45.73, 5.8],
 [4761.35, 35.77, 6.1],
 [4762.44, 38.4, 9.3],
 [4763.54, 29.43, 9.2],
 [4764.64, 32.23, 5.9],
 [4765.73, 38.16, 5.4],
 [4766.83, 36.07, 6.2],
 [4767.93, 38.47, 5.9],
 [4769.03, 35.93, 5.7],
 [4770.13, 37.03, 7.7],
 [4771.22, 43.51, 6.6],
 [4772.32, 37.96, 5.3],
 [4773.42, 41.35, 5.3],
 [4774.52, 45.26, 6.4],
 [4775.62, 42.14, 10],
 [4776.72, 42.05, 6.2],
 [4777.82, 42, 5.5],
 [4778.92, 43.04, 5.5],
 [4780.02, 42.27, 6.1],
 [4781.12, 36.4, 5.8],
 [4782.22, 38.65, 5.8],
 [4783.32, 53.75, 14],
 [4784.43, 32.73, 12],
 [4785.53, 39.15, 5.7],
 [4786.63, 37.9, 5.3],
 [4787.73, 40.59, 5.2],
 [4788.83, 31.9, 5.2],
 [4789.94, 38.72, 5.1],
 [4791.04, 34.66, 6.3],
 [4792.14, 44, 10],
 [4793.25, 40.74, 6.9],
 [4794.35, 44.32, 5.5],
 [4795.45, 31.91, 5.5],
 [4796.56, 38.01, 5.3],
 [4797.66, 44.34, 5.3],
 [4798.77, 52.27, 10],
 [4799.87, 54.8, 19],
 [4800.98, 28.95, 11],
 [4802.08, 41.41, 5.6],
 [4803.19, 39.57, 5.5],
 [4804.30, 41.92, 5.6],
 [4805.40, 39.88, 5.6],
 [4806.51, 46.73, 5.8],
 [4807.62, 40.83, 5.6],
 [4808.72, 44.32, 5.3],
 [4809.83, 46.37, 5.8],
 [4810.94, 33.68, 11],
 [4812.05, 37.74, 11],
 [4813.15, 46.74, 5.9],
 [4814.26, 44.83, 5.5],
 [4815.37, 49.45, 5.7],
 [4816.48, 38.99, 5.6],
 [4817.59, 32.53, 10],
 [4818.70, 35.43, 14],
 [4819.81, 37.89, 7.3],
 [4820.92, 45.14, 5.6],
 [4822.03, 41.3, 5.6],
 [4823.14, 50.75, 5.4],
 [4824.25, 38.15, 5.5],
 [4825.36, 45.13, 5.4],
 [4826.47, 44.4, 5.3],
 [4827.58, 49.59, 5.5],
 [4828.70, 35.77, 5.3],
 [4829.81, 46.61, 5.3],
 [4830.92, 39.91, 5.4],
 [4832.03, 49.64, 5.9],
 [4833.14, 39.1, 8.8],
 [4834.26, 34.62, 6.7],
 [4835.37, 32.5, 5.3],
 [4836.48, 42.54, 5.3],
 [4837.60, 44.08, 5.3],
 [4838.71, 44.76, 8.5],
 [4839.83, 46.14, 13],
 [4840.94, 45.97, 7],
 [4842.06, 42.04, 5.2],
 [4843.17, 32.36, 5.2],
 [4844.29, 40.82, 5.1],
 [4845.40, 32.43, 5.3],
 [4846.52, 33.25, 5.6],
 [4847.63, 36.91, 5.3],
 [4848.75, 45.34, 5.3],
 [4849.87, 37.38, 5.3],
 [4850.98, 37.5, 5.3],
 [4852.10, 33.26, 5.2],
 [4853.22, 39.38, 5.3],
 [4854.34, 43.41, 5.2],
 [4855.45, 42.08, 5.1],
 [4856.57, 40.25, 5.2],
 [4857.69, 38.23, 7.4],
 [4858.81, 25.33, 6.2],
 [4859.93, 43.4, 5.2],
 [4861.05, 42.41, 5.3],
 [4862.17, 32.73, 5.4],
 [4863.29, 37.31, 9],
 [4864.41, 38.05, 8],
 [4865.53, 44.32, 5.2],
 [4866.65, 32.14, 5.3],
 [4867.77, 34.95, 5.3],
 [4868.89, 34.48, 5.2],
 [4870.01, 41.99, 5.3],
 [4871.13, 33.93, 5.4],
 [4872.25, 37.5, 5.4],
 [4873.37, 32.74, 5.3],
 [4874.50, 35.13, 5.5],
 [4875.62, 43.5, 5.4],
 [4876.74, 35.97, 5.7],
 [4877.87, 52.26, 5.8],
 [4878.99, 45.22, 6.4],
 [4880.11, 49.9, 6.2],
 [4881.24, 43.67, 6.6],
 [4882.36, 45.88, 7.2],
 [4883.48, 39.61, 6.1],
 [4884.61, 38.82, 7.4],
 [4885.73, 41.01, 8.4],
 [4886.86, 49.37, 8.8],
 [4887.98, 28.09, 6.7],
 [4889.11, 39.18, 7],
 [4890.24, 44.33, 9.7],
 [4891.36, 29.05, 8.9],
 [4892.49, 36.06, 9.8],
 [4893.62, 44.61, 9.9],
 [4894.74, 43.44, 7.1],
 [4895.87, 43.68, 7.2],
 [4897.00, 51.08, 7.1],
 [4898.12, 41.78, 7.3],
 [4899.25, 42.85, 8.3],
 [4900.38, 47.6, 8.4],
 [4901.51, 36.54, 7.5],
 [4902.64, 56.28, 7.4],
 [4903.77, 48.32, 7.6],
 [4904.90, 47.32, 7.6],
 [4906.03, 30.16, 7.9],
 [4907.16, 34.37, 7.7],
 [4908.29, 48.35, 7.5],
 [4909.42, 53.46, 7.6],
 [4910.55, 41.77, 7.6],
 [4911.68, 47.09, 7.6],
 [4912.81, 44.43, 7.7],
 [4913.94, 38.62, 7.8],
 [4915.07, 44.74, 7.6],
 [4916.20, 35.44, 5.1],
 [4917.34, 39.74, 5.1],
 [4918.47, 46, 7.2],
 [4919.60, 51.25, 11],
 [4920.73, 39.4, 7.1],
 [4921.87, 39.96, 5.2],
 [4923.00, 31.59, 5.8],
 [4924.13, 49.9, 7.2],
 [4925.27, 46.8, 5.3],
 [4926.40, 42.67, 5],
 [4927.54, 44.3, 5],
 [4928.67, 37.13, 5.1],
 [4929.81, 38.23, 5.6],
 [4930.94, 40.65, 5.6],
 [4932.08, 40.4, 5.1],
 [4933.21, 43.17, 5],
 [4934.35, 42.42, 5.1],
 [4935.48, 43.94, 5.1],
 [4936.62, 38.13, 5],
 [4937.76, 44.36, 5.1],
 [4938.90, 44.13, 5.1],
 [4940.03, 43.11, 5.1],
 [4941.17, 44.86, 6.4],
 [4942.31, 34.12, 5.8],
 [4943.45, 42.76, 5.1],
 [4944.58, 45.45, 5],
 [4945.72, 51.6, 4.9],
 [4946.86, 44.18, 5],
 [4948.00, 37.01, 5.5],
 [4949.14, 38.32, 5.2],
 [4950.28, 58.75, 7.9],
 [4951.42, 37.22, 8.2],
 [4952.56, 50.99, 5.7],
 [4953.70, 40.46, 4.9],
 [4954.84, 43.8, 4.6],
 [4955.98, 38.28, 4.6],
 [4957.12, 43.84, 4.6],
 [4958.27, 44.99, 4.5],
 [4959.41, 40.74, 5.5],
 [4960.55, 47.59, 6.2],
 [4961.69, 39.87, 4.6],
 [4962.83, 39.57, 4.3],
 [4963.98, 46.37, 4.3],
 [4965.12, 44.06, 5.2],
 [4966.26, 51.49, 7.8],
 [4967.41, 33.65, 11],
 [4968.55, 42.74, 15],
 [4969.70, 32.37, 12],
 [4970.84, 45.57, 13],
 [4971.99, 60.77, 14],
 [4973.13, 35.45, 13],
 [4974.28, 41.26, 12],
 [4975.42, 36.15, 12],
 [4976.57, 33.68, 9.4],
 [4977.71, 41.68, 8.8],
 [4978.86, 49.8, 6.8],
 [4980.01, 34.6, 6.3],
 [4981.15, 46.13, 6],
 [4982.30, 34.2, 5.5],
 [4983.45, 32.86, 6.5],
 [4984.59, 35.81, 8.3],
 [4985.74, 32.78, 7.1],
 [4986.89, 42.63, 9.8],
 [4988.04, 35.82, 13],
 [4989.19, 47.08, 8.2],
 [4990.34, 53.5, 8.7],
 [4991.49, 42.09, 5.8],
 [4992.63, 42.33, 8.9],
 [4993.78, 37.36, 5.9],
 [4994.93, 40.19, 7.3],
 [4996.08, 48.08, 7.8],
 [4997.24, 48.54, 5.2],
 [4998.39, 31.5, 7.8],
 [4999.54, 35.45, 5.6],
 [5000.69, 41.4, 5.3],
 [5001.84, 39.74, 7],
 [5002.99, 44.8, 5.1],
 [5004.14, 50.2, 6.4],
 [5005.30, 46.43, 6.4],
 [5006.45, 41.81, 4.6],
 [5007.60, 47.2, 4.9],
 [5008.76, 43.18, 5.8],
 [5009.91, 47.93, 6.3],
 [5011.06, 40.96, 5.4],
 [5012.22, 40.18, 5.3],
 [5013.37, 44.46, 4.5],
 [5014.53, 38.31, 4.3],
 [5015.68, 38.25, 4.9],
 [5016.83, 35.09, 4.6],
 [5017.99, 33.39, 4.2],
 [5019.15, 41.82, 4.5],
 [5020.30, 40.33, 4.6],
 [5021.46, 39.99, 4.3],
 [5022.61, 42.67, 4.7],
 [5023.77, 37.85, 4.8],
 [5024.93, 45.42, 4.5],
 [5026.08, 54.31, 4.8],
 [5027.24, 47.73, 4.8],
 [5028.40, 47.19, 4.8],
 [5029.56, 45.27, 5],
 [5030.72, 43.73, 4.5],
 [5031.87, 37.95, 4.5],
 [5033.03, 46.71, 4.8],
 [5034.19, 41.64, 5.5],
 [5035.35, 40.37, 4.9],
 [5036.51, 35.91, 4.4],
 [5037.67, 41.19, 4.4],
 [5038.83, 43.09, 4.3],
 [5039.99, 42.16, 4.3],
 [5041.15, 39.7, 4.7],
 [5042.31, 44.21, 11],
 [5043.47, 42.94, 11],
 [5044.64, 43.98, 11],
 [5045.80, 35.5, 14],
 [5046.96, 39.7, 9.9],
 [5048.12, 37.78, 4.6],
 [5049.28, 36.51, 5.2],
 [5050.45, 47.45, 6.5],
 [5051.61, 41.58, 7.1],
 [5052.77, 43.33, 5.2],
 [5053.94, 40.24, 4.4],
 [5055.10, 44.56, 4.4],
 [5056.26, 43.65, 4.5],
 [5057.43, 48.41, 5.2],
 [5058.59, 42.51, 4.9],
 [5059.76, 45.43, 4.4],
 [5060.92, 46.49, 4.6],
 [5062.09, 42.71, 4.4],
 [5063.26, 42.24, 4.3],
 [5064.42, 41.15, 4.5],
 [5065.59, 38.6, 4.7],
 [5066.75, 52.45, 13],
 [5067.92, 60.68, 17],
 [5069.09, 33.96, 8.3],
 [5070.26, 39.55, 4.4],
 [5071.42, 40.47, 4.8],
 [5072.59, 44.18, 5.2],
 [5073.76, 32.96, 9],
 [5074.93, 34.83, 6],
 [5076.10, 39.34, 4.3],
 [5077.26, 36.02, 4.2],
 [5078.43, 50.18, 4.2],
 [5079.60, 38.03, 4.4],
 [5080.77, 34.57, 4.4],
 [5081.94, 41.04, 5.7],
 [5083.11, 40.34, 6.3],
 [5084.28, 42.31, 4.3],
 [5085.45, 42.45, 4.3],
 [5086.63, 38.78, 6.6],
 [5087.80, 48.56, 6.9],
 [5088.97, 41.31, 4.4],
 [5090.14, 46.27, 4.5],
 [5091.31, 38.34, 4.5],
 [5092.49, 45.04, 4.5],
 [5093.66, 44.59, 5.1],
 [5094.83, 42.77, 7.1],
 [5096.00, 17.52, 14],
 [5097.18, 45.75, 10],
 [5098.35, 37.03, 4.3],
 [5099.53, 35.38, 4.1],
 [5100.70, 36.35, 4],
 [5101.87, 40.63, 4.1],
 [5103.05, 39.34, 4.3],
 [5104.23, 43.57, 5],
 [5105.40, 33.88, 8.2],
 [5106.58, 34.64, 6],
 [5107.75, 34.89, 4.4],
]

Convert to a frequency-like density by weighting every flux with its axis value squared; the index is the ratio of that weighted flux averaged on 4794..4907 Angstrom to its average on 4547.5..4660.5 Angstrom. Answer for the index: 1.1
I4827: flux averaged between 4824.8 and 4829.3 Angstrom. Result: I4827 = 43.7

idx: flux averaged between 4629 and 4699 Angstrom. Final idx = 40.6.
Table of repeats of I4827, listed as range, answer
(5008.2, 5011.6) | 44.2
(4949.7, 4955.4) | 46.2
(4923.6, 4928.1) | 45.8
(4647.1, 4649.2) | 41.4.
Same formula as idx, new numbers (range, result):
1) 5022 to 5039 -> 43.4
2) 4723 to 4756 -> 43.1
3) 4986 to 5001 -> 41.8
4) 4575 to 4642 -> 41.2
